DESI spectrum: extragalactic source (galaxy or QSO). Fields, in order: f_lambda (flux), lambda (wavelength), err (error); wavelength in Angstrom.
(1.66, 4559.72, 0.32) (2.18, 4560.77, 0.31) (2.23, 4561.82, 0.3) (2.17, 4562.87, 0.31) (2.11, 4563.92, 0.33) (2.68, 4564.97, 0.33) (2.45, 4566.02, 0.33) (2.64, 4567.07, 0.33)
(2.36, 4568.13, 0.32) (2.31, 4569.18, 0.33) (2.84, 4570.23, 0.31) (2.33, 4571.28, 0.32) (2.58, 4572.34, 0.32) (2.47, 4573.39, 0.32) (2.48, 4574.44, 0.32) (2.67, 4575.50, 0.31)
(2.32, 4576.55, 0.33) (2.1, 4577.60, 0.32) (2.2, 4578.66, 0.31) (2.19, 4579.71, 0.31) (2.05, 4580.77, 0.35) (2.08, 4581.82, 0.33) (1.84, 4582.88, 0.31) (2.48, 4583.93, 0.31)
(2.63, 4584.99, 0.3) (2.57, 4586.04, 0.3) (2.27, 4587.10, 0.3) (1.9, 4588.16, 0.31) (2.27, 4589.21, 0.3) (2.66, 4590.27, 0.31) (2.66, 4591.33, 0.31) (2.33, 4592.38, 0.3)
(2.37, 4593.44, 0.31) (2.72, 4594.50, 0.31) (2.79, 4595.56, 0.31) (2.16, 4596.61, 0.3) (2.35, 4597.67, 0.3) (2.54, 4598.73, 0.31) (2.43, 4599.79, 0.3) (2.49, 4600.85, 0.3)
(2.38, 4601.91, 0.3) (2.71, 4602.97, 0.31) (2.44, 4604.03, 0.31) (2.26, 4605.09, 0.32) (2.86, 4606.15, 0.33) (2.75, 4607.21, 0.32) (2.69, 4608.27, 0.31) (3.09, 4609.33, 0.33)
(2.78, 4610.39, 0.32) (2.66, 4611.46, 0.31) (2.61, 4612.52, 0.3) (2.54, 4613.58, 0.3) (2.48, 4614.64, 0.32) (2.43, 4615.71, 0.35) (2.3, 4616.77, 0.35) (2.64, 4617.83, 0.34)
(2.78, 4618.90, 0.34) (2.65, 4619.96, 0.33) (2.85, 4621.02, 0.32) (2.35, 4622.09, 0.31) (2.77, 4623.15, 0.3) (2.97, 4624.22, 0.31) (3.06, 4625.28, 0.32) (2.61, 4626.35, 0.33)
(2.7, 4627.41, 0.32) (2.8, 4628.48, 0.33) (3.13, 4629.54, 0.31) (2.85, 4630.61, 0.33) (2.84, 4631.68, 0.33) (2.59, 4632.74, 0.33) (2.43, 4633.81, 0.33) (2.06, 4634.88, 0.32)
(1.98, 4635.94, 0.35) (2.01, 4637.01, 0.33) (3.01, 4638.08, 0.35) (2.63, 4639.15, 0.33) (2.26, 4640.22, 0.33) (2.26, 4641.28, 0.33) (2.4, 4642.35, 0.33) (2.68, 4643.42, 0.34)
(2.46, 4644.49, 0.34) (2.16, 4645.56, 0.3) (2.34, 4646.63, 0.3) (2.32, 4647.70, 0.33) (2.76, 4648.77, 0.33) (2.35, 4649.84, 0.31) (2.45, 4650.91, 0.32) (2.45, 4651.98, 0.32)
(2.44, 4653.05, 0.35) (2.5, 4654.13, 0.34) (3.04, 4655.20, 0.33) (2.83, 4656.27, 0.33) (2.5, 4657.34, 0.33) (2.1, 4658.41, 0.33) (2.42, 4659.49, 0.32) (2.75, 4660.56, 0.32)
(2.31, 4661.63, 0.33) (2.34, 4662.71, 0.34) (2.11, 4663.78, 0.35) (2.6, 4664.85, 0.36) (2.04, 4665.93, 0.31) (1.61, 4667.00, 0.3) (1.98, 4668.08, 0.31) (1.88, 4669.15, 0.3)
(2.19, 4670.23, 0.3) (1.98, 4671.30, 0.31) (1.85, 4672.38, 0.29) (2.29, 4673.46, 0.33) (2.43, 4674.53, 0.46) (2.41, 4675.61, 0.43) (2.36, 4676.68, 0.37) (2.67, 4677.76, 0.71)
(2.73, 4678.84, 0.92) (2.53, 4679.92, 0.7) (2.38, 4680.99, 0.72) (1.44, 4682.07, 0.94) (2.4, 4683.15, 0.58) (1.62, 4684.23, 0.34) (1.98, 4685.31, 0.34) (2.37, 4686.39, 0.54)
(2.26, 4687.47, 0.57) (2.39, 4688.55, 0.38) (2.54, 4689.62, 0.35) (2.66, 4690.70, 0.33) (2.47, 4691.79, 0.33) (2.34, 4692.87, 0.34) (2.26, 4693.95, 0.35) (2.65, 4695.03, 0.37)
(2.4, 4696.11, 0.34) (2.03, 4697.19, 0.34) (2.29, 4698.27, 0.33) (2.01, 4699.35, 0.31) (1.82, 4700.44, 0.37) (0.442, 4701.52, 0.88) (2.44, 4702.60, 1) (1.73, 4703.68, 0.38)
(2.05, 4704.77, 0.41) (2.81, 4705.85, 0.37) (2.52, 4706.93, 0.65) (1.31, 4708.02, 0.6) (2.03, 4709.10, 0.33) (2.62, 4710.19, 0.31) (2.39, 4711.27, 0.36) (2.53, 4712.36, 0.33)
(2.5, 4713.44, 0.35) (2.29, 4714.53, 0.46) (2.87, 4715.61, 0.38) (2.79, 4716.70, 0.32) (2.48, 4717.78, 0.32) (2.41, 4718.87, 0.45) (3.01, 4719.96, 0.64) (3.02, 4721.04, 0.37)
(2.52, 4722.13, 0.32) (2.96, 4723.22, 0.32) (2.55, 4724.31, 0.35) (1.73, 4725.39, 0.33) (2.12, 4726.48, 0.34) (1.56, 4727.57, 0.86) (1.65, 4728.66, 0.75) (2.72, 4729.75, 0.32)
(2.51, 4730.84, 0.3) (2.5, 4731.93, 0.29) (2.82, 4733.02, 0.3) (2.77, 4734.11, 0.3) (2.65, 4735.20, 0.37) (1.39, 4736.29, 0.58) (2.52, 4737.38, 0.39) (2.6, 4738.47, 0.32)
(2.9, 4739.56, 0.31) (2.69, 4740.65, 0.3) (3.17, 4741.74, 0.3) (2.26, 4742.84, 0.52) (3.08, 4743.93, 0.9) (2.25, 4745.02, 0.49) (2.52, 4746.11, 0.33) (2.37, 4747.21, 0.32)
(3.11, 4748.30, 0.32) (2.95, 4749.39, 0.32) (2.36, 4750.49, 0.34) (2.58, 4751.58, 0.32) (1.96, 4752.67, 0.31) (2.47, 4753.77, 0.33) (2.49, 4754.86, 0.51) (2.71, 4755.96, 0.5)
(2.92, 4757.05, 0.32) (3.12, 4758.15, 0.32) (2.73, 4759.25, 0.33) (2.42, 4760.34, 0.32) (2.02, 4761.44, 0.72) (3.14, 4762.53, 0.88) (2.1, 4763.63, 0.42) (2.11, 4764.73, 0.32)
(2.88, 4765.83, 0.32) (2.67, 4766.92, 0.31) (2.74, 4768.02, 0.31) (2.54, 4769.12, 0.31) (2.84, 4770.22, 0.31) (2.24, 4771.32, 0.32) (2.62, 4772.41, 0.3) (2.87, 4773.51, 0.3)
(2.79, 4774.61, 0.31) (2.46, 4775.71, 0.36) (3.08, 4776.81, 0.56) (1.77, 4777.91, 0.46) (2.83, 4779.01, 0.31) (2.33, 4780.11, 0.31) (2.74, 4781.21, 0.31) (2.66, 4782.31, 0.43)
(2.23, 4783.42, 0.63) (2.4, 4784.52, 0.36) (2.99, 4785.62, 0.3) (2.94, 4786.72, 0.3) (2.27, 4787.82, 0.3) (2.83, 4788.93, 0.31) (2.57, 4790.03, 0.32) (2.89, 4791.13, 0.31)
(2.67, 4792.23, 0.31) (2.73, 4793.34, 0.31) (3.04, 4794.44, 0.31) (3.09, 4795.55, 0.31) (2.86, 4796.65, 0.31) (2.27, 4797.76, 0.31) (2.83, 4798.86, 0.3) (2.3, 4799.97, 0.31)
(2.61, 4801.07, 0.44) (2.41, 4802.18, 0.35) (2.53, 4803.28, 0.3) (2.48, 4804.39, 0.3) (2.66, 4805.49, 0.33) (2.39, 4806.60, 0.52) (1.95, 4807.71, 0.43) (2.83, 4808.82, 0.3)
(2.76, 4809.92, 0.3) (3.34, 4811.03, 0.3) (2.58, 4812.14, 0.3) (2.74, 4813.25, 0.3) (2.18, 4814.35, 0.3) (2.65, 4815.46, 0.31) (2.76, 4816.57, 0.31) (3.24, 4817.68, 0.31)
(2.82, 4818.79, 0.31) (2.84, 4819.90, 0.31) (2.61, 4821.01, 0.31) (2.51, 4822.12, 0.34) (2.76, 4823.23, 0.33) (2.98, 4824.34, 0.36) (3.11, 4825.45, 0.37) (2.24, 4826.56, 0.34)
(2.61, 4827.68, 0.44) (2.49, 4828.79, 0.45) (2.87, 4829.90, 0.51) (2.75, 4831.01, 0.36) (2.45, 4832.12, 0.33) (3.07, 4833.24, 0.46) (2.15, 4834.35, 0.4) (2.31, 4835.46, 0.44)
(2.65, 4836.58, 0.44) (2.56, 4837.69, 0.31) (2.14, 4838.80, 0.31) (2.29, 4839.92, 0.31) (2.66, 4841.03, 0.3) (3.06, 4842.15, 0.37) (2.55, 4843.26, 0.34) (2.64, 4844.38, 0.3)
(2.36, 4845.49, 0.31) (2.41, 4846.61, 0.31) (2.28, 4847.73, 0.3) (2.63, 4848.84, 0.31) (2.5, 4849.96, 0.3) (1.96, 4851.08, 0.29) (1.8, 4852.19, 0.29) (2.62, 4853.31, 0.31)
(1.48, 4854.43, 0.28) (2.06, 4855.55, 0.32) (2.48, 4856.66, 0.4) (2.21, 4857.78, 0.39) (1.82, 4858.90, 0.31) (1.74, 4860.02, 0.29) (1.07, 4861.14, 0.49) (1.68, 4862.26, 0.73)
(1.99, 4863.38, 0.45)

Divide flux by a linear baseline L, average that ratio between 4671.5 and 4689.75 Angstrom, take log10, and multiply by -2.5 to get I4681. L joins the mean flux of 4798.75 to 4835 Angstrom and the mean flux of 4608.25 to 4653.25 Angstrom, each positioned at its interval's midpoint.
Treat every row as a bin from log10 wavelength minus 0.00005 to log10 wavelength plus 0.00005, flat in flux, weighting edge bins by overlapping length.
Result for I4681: 0.15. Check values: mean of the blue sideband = 2.57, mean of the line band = 2.26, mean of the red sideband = 2.65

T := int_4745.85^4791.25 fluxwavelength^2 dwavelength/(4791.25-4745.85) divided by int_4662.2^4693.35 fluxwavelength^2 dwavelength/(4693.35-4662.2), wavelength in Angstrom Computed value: 1.21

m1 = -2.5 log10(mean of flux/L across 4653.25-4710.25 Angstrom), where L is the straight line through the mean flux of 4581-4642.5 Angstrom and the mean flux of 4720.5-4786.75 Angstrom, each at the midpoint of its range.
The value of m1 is 0.14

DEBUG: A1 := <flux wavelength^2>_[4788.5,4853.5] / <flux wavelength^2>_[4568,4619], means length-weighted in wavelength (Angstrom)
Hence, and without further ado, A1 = 1.2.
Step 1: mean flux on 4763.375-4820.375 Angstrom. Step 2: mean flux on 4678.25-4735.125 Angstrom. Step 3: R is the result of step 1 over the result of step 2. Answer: 1.14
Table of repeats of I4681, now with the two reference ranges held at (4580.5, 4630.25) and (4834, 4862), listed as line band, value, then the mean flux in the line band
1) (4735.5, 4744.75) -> -0.08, 2.57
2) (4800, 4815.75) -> -0.12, 2.57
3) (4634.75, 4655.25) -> 0.04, 2.42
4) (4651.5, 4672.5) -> 0.08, 2.3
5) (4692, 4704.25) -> 0.19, 2.05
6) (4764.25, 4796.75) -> -0.14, 2.65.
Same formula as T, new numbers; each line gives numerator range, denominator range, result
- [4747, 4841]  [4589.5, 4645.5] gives 1.10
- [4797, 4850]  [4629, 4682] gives 1.17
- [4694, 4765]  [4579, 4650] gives 1.01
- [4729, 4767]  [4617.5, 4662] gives 1.06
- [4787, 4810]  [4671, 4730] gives 1.20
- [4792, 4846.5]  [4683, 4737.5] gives 1.20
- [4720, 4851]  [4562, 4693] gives 1.14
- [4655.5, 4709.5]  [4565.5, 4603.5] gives 0.96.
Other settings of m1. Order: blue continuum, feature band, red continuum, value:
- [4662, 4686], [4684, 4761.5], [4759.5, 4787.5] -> -0.02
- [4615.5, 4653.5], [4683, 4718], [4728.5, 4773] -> 0.14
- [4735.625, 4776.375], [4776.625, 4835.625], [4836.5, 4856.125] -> -0.08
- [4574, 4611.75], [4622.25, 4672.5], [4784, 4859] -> 0.01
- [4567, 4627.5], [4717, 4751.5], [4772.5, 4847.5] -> 0.03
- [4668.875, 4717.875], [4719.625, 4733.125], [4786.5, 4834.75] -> -0.02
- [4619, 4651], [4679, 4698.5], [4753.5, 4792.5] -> 0.13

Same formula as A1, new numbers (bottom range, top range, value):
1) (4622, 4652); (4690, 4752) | 0.98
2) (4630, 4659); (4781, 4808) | 1.13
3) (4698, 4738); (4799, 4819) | 1.18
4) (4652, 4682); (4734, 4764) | 1.15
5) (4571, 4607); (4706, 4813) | 1.15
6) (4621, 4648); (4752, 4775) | 1.07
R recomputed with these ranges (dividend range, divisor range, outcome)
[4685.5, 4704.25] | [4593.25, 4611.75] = 0.84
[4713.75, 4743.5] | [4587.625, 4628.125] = 0.97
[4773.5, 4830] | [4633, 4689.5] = 1.14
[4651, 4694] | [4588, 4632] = 0.88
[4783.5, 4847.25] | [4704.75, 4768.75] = 1.05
